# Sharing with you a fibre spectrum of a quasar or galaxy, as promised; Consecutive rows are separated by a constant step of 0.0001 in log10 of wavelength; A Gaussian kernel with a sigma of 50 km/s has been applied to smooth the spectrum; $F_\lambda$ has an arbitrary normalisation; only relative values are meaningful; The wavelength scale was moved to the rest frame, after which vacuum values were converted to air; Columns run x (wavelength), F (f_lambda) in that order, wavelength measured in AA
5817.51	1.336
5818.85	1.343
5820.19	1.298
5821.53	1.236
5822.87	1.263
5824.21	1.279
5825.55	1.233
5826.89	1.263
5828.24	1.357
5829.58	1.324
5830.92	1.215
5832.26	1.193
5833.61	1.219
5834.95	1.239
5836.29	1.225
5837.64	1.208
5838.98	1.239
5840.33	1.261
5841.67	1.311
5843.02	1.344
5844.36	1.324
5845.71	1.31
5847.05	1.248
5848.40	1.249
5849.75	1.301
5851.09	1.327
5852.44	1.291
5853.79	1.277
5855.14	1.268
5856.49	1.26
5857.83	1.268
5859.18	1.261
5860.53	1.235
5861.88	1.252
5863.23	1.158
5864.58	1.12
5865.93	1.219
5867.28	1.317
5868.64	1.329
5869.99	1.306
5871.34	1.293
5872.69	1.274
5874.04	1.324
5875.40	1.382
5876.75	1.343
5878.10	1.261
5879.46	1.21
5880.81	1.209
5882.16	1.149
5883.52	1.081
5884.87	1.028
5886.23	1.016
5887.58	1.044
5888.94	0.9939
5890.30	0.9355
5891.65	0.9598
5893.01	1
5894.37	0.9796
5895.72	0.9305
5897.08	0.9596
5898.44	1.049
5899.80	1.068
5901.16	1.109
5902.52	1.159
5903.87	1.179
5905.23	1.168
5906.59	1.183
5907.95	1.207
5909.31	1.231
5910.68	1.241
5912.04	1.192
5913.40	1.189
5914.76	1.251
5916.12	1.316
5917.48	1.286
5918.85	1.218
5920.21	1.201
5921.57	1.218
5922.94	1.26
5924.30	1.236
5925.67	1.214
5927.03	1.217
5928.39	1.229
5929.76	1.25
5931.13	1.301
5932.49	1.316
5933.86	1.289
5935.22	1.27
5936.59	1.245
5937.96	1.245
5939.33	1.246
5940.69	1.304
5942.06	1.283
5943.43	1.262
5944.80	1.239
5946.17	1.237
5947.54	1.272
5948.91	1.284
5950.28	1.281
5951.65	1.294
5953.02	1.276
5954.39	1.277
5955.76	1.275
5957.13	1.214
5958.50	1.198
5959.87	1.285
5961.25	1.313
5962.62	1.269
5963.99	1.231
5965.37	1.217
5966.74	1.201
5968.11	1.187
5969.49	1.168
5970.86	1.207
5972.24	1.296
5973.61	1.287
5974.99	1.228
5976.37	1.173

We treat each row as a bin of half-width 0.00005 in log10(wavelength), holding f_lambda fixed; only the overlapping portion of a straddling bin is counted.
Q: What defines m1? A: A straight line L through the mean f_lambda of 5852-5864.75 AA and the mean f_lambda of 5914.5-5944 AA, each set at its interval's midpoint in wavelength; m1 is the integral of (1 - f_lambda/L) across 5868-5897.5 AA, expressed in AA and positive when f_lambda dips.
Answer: 2.59 AA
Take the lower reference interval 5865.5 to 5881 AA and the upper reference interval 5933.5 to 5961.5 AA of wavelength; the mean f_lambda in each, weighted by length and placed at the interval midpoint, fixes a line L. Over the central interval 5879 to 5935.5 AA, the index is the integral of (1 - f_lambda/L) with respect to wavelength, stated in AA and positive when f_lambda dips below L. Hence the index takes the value 5.5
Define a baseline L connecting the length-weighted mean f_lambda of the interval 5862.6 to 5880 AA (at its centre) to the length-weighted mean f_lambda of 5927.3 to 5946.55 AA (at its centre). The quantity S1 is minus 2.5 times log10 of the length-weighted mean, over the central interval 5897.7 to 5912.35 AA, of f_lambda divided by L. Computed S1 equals 0.10 mag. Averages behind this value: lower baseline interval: 1.27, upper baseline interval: 1.26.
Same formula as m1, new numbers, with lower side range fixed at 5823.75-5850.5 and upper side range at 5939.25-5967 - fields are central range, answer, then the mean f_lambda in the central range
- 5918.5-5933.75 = 0.2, 1.24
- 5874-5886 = 0.5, 1.21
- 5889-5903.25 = 2.8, 1.02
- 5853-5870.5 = 0.2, 1.25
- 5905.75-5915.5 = 0.4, 1.21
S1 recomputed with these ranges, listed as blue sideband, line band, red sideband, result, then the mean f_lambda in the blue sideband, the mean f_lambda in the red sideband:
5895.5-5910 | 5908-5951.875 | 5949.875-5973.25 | -0.07 mag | 1.12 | 1.25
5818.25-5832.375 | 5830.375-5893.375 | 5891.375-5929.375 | 0.01 mag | 1.28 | 1.16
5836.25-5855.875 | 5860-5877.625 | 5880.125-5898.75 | -0.12 mag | 1.28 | 1.02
